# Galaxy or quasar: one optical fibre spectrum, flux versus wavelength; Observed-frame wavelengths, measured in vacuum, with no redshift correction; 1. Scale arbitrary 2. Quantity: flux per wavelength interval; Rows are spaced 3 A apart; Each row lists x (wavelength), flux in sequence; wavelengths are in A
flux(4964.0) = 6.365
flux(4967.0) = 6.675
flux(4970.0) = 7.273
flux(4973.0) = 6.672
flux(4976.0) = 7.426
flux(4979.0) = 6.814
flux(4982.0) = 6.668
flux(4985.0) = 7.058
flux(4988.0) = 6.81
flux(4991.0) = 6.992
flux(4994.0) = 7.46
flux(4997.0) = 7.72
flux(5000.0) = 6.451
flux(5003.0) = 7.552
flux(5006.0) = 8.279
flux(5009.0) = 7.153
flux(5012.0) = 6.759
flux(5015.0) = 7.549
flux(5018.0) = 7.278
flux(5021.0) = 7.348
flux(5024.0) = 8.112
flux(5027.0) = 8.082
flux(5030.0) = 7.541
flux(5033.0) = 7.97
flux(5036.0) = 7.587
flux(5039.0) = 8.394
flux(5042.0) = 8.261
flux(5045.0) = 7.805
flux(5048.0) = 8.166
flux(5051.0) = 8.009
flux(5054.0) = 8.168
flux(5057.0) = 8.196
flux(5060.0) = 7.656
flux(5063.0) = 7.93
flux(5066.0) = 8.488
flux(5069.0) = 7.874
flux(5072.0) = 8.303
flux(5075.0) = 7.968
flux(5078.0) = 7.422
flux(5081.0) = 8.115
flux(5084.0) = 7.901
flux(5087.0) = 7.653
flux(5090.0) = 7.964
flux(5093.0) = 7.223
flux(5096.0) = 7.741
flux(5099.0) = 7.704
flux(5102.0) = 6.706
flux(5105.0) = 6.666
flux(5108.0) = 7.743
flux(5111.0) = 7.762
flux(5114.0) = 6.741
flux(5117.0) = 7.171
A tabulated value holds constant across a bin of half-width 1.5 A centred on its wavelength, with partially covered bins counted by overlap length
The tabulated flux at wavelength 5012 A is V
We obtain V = 6.759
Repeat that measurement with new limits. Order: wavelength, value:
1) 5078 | 7.422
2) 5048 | 8.166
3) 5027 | 8.082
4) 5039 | 8.394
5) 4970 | 7.273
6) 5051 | 8.009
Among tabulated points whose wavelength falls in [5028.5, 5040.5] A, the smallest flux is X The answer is 7.541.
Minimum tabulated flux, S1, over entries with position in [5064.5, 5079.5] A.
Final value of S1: 7.422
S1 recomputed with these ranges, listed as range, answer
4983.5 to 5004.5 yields 6.451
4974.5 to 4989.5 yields 6.668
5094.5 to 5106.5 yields 6.666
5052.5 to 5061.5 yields 7.656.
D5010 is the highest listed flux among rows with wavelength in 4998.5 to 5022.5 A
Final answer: 8.279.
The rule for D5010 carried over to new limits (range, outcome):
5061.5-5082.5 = 8.488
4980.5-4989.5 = 7.058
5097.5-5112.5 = 7.762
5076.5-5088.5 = 8.115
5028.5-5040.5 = 8.394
